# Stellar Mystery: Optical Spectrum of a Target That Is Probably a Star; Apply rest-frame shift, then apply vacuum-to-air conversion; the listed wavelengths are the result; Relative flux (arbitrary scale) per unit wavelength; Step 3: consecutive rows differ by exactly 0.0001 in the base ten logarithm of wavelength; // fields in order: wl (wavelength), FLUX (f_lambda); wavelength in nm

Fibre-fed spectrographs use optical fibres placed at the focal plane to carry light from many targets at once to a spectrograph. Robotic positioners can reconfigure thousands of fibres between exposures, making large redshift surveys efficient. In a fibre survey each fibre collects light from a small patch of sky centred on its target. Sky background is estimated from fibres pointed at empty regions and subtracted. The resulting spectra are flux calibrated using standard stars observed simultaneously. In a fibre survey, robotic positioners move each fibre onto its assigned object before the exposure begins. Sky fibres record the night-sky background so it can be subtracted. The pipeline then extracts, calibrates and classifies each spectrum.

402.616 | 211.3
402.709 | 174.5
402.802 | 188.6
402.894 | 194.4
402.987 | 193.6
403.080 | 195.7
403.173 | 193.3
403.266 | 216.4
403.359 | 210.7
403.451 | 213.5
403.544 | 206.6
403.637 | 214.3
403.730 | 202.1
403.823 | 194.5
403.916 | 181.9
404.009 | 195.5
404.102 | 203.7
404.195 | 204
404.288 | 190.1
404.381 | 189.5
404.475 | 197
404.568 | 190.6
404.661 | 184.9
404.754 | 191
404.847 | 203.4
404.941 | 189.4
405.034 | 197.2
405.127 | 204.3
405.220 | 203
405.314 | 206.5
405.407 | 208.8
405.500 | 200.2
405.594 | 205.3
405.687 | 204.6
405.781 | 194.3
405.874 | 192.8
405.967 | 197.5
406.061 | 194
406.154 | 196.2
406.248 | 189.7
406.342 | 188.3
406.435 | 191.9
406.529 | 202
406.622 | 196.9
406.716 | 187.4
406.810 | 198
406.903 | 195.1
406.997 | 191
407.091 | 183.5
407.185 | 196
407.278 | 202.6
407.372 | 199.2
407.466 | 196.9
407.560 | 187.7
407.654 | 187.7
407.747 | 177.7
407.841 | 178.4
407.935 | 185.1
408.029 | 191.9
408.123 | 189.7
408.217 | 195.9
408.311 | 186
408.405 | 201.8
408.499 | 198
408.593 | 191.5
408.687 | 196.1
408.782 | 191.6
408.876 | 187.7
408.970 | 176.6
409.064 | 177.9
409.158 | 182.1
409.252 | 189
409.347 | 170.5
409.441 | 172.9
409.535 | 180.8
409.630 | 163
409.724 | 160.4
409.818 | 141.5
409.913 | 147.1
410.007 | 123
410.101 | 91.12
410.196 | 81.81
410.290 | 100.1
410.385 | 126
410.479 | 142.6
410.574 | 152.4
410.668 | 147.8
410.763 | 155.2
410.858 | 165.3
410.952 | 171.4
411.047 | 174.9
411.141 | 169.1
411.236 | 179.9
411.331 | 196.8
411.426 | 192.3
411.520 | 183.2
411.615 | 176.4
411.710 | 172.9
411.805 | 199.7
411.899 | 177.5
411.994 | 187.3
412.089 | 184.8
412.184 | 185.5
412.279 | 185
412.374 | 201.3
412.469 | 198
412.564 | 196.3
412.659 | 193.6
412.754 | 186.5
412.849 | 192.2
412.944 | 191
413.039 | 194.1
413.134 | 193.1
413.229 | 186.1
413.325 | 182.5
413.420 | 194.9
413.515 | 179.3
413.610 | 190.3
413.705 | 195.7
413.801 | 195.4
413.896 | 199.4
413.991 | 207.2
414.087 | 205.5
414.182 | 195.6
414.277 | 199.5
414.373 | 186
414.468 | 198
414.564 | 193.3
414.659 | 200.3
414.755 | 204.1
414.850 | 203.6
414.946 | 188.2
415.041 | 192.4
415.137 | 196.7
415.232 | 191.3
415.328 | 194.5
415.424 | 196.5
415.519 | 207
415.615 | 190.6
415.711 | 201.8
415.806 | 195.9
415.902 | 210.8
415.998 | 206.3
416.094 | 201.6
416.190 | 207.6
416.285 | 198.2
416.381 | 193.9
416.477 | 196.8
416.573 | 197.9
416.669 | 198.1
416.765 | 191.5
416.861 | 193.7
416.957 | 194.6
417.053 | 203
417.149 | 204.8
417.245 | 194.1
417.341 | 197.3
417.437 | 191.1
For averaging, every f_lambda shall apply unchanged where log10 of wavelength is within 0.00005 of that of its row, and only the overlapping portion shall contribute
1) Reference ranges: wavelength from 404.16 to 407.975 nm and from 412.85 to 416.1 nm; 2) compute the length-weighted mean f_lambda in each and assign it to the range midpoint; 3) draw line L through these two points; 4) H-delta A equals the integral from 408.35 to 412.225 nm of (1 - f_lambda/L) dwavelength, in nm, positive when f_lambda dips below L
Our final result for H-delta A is 0.55 nm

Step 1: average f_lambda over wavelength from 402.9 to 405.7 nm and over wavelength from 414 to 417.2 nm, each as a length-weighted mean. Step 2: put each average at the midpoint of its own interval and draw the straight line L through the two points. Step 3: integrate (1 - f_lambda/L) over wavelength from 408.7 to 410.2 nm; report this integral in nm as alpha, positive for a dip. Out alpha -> 0.28 nm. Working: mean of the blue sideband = 200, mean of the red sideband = 198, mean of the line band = 162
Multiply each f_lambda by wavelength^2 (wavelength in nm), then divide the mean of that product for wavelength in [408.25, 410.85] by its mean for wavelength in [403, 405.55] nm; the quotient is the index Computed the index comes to 0.83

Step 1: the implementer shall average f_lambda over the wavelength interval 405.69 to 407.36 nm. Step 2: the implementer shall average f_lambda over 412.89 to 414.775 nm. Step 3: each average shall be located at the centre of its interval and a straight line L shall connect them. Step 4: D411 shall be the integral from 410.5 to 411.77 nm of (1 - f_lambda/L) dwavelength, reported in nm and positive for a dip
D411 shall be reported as 0.15 nm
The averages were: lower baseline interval 194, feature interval 172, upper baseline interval 194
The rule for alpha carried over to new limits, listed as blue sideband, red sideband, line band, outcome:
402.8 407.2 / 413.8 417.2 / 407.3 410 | 0.220 nm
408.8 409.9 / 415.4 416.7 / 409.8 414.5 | 0.232 nm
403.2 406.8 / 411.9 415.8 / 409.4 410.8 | 0.408 nm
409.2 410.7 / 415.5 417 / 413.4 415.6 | -0.155 nm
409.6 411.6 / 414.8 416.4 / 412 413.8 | -0.184 nm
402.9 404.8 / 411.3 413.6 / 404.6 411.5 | 0.479 nm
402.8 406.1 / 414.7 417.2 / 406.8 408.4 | 0.064 nm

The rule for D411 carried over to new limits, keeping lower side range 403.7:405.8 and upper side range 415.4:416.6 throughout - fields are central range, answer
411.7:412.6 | 0.046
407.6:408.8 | 0.050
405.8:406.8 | 0.020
